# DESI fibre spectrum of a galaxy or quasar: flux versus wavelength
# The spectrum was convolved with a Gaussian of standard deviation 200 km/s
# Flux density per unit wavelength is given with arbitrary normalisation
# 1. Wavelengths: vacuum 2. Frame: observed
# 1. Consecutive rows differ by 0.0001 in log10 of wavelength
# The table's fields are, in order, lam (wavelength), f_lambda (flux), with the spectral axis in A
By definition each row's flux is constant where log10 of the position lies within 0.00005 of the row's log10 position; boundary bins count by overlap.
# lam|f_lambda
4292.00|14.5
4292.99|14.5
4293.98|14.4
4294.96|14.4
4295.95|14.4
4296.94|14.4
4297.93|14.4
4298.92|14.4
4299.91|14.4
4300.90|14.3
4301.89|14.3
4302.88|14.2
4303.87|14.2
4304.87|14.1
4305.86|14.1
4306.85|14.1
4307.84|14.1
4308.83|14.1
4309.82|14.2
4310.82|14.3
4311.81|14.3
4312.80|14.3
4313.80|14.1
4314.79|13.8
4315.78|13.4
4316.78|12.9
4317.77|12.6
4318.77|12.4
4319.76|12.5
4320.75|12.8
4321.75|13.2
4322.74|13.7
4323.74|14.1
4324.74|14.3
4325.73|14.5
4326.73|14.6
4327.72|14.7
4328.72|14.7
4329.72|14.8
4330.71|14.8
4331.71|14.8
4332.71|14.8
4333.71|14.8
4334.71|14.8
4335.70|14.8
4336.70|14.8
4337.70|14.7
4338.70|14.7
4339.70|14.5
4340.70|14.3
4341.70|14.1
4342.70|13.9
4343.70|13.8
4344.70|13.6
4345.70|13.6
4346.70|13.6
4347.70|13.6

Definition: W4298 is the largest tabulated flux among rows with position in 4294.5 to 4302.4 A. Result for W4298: 14.4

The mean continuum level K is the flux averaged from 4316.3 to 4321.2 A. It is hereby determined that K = 12.7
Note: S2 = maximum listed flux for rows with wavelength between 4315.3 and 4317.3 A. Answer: 13.4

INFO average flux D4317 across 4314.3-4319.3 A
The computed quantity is 13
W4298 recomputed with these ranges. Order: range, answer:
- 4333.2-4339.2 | 14.8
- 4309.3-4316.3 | 14.3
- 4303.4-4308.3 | 14.2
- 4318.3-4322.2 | 13.2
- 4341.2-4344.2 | 14.1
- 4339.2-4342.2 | 14.5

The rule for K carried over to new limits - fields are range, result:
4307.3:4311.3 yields 14.2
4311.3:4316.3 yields 14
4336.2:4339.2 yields 14.7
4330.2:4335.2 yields 14.8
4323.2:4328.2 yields 14.4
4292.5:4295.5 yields 14.5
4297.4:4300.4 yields 14.4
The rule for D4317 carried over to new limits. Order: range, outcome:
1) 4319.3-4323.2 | 13.1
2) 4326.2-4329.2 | 14.7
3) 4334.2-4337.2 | 14.8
